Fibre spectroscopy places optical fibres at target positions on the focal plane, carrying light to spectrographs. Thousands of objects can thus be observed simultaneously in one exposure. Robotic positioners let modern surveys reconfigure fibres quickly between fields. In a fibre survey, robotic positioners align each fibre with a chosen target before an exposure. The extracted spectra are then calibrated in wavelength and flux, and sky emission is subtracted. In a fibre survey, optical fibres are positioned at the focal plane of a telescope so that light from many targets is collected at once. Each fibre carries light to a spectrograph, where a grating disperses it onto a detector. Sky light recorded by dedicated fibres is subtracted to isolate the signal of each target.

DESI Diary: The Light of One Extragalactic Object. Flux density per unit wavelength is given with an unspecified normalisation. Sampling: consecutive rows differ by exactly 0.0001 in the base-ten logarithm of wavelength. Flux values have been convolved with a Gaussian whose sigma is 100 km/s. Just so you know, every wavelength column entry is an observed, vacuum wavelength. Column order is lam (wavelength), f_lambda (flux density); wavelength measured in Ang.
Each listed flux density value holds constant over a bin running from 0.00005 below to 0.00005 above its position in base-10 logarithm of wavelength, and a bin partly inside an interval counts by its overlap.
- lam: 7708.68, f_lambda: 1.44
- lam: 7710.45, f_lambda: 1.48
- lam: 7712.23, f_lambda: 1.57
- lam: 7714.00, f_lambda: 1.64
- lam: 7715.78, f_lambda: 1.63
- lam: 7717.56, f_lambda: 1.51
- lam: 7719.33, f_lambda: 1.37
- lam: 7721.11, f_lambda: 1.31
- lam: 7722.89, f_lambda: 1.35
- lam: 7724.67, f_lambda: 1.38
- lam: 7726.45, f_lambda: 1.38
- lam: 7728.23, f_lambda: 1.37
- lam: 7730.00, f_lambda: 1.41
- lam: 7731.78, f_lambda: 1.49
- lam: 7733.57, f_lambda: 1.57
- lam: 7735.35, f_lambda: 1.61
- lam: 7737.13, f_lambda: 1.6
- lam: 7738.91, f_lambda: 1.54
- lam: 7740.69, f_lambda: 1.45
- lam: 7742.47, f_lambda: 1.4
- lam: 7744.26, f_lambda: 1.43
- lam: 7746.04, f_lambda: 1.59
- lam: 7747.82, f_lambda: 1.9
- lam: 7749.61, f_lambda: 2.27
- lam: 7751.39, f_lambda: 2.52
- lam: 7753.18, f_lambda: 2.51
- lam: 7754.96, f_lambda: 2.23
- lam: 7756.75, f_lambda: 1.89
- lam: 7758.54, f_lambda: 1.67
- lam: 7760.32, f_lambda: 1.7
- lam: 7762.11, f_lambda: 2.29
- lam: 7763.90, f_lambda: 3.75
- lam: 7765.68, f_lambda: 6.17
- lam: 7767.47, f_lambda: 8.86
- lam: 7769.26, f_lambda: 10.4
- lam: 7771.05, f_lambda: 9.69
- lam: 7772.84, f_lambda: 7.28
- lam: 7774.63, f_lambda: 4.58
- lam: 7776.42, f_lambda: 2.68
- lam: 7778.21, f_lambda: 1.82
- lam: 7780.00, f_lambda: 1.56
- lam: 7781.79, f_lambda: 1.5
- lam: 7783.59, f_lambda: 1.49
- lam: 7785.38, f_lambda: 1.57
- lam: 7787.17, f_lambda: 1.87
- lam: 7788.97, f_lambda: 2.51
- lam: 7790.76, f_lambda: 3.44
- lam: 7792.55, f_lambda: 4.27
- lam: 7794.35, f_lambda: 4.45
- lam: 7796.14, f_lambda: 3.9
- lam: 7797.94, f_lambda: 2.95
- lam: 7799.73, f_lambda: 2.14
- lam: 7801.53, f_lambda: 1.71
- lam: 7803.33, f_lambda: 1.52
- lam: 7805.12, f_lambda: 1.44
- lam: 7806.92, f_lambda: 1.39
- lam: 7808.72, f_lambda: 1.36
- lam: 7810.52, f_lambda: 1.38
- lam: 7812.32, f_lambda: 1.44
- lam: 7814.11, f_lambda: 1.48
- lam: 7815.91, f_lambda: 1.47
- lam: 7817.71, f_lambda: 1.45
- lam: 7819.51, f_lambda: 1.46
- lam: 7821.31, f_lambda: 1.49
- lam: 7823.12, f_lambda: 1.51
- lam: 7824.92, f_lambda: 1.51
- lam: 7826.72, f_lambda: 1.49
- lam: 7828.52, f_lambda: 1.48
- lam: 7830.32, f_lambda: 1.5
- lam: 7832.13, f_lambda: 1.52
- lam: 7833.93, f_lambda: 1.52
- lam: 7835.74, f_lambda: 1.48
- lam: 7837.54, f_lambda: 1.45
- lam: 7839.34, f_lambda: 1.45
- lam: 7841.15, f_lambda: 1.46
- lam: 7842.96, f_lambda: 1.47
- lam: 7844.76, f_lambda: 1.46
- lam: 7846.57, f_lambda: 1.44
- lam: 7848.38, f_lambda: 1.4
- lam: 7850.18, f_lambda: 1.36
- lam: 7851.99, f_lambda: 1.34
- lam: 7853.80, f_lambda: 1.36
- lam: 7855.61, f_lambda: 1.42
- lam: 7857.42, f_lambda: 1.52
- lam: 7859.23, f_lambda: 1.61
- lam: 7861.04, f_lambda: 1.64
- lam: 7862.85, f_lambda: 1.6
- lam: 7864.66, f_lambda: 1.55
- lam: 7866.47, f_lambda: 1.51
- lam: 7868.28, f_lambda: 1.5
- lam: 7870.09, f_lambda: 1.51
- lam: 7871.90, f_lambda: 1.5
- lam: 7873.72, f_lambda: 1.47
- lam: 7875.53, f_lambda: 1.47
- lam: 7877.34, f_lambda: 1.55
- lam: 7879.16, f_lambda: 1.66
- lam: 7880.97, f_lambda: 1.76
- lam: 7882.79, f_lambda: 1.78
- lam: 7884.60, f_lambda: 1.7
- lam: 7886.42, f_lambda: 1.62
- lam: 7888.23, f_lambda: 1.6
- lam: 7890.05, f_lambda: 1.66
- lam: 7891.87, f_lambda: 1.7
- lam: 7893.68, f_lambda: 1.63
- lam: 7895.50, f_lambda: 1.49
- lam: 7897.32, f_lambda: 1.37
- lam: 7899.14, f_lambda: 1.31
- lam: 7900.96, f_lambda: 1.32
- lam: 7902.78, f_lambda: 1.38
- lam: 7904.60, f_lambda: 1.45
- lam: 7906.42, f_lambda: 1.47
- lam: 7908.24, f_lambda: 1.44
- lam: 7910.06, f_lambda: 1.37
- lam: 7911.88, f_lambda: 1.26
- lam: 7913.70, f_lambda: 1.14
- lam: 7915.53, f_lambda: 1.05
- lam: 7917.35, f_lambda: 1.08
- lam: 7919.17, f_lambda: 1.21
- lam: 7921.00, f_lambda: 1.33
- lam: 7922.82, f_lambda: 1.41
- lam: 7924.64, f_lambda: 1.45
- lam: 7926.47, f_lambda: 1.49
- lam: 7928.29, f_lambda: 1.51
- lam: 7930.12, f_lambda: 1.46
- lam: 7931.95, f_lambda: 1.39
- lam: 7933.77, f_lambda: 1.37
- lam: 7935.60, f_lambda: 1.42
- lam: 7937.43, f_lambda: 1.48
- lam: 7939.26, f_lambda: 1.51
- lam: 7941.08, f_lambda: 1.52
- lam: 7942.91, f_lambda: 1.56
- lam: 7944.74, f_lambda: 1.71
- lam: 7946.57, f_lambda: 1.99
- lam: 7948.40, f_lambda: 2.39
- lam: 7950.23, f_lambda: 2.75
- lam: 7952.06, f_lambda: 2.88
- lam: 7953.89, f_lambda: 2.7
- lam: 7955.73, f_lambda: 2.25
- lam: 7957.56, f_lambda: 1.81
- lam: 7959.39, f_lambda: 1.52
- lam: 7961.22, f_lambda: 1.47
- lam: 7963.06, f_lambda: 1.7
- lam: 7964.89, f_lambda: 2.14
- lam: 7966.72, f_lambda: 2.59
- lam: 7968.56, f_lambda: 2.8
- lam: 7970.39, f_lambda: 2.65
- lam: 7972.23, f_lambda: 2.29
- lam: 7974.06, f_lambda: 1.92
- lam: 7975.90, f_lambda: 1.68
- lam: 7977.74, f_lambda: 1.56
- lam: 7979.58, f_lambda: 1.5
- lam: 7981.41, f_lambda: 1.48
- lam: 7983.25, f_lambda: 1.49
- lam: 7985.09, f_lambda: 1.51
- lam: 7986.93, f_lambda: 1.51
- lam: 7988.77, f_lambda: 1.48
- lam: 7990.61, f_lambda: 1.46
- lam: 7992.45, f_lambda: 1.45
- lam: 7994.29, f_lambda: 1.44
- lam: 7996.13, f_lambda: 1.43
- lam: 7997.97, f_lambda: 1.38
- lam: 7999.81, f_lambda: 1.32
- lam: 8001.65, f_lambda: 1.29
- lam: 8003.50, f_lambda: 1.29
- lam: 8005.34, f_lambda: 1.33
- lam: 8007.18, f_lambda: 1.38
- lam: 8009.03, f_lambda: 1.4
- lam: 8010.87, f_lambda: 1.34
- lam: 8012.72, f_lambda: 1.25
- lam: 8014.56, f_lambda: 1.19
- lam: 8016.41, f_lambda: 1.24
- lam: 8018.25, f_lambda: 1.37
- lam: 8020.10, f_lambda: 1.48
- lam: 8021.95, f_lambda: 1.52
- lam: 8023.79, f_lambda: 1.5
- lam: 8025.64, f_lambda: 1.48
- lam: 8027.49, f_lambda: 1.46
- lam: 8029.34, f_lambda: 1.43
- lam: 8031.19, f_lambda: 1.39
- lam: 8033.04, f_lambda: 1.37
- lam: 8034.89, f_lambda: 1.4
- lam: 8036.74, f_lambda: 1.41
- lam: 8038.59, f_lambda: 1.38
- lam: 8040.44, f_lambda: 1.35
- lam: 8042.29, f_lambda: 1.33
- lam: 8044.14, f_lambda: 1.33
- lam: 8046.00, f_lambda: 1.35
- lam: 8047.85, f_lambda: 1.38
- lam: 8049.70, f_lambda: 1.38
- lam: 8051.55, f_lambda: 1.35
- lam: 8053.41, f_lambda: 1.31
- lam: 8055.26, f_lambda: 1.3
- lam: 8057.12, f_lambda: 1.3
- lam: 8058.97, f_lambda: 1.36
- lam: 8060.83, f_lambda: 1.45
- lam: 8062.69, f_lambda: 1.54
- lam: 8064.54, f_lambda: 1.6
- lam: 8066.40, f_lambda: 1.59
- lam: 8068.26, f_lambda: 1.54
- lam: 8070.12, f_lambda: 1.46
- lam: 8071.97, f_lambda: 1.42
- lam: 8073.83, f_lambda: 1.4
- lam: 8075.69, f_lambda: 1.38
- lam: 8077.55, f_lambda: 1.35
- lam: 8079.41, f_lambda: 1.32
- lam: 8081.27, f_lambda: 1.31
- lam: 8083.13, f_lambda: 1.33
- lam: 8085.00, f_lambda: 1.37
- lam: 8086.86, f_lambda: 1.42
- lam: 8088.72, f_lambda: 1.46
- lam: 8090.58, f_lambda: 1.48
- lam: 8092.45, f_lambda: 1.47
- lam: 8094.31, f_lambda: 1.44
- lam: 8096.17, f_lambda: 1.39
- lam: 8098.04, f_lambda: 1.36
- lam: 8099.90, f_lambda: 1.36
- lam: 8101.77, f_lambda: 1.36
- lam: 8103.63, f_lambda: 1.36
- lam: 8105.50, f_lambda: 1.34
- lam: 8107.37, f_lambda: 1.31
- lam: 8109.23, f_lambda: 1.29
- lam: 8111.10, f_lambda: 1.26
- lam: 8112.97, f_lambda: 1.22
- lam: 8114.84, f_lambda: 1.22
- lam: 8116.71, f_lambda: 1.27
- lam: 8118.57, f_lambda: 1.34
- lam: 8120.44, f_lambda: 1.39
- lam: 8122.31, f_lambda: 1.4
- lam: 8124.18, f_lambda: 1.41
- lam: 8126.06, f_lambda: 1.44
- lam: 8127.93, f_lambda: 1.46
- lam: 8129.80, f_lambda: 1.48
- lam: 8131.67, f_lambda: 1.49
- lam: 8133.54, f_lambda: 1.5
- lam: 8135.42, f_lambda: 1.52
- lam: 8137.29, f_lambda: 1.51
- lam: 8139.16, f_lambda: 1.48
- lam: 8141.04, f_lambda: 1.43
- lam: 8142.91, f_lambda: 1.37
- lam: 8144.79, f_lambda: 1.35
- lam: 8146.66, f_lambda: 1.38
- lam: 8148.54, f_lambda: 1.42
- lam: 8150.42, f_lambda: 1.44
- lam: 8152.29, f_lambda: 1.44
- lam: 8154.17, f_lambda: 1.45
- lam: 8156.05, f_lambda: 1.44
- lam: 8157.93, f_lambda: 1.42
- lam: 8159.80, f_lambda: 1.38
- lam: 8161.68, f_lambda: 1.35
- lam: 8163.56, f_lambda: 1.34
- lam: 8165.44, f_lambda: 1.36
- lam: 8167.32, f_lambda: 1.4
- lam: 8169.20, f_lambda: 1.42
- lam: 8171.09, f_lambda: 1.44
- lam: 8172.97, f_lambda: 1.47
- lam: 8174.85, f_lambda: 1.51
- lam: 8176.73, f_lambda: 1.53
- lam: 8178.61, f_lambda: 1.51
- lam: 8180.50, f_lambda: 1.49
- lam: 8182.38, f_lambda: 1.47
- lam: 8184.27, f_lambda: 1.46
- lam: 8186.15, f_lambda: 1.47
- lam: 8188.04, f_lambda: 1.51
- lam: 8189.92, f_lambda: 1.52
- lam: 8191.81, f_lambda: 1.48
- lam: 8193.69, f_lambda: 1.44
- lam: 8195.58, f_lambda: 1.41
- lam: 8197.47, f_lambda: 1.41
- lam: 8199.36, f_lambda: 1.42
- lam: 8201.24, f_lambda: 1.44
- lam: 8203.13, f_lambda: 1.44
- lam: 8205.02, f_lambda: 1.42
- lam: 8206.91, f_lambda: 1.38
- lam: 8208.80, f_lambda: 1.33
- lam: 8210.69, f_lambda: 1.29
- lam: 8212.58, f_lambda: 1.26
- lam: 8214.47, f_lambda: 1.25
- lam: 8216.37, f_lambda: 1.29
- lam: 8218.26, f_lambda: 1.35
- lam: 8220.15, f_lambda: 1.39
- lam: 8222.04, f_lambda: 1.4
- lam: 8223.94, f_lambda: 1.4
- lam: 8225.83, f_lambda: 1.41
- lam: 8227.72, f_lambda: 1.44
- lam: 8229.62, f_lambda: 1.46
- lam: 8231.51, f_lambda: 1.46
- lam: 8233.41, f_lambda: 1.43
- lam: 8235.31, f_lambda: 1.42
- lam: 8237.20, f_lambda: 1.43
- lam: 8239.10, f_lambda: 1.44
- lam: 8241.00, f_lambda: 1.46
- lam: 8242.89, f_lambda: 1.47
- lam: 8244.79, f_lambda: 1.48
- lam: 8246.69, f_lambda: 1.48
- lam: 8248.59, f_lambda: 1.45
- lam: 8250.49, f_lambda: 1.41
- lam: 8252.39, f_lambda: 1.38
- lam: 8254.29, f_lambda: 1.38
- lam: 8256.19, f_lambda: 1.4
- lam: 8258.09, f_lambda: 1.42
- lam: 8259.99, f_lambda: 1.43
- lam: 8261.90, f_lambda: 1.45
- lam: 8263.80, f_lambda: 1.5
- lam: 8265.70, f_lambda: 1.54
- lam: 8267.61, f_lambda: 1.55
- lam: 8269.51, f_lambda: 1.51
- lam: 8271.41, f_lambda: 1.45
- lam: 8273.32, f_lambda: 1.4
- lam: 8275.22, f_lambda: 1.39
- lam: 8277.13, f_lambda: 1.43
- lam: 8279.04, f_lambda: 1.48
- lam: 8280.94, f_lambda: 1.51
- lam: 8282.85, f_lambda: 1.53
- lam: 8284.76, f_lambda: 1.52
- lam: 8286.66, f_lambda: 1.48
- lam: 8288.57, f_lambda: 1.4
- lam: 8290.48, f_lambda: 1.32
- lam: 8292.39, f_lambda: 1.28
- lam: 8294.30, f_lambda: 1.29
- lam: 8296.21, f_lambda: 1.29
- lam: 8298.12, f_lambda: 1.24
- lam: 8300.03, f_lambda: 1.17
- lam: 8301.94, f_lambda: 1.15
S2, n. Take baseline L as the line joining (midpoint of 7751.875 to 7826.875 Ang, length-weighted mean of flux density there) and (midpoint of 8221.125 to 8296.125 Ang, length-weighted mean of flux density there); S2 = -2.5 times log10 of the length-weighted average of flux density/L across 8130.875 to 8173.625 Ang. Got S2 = 0.23 mag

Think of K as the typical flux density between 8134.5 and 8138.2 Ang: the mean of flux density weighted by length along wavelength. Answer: 1.52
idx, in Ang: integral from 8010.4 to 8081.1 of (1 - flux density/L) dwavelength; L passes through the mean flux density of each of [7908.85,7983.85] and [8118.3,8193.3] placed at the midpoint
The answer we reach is 9.0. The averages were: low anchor 1.74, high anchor 1.44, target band 1.39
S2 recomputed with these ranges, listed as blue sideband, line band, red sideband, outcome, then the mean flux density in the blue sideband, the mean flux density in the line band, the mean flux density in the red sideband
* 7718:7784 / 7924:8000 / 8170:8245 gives 0.20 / 2.76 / 1.78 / 1.43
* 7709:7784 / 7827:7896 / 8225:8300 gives 0.47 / 2.62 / 1.53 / 1.43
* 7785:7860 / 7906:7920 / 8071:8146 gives 0.32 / 1.8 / 1.25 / 1.39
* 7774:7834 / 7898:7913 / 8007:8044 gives 0.25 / 2.02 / 1.37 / 1.38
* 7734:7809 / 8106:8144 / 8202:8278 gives 0.28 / 2.96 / 1.39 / 1.42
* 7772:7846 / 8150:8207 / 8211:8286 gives 0.07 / 2.06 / 1.44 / 1.43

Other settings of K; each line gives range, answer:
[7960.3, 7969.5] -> 2.14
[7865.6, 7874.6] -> 1.5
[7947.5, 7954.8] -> 2.68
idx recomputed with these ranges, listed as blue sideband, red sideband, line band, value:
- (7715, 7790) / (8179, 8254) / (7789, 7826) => 6.2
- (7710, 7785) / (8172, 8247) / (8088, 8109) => 4.0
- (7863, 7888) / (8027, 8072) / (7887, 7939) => 4.8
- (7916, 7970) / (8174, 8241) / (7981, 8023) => 7.8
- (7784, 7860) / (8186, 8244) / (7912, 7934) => 4.9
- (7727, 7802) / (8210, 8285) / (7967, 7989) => 4.1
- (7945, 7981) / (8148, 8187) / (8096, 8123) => 5.1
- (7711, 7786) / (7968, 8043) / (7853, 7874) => 6.0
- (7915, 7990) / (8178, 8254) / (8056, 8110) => 6.3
